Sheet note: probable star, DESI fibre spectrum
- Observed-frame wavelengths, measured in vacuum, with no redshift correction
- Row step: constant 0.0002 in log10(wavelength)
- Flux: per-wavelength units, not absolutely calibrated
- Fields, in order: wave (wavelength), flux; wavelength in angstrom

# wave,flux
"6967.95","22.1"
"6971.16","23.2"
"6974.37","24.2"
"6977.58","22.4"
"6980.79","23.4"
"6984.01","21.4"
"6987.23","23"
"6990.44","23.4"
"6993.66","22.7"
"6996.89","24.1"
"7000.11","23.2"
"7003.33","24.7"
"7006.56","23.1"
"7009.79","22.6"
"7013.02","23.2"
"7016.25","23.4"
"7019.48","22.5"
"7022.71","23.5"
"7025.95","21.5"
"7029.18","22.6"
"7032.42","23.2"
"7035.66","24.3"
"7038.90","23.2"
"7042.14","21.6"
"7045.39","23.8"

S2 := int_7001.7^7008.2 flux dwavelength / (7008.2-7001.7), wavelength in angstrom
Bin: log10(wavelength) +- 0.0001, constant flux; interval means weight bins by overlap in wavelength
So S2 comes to 23.9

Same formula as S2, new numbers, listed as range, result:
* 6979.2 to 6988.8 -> 22.6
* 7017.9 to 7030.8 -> 22.5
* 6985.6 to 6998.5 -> 23.3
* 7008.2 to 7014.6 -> 22.9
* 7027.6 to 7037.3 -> 23.4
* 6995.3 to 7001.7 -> 23.7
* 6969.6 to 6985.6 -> 22.9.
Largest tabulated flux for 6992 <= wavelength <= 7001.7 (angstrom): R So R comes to 24.1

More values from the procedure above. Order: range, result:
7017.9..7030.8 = 23.5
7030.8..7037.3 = 24.3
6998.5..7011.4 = 24.7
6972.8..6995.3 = 24.2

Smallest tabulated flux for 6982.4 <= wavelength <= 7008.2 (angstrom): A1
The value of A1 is 21.4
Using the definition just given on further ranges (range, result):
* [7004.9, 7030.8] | 21.5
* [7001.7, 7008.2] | 23.1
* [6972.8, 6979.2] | 22.4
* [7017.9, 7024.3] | 22.5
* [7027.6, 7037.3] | 22.6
